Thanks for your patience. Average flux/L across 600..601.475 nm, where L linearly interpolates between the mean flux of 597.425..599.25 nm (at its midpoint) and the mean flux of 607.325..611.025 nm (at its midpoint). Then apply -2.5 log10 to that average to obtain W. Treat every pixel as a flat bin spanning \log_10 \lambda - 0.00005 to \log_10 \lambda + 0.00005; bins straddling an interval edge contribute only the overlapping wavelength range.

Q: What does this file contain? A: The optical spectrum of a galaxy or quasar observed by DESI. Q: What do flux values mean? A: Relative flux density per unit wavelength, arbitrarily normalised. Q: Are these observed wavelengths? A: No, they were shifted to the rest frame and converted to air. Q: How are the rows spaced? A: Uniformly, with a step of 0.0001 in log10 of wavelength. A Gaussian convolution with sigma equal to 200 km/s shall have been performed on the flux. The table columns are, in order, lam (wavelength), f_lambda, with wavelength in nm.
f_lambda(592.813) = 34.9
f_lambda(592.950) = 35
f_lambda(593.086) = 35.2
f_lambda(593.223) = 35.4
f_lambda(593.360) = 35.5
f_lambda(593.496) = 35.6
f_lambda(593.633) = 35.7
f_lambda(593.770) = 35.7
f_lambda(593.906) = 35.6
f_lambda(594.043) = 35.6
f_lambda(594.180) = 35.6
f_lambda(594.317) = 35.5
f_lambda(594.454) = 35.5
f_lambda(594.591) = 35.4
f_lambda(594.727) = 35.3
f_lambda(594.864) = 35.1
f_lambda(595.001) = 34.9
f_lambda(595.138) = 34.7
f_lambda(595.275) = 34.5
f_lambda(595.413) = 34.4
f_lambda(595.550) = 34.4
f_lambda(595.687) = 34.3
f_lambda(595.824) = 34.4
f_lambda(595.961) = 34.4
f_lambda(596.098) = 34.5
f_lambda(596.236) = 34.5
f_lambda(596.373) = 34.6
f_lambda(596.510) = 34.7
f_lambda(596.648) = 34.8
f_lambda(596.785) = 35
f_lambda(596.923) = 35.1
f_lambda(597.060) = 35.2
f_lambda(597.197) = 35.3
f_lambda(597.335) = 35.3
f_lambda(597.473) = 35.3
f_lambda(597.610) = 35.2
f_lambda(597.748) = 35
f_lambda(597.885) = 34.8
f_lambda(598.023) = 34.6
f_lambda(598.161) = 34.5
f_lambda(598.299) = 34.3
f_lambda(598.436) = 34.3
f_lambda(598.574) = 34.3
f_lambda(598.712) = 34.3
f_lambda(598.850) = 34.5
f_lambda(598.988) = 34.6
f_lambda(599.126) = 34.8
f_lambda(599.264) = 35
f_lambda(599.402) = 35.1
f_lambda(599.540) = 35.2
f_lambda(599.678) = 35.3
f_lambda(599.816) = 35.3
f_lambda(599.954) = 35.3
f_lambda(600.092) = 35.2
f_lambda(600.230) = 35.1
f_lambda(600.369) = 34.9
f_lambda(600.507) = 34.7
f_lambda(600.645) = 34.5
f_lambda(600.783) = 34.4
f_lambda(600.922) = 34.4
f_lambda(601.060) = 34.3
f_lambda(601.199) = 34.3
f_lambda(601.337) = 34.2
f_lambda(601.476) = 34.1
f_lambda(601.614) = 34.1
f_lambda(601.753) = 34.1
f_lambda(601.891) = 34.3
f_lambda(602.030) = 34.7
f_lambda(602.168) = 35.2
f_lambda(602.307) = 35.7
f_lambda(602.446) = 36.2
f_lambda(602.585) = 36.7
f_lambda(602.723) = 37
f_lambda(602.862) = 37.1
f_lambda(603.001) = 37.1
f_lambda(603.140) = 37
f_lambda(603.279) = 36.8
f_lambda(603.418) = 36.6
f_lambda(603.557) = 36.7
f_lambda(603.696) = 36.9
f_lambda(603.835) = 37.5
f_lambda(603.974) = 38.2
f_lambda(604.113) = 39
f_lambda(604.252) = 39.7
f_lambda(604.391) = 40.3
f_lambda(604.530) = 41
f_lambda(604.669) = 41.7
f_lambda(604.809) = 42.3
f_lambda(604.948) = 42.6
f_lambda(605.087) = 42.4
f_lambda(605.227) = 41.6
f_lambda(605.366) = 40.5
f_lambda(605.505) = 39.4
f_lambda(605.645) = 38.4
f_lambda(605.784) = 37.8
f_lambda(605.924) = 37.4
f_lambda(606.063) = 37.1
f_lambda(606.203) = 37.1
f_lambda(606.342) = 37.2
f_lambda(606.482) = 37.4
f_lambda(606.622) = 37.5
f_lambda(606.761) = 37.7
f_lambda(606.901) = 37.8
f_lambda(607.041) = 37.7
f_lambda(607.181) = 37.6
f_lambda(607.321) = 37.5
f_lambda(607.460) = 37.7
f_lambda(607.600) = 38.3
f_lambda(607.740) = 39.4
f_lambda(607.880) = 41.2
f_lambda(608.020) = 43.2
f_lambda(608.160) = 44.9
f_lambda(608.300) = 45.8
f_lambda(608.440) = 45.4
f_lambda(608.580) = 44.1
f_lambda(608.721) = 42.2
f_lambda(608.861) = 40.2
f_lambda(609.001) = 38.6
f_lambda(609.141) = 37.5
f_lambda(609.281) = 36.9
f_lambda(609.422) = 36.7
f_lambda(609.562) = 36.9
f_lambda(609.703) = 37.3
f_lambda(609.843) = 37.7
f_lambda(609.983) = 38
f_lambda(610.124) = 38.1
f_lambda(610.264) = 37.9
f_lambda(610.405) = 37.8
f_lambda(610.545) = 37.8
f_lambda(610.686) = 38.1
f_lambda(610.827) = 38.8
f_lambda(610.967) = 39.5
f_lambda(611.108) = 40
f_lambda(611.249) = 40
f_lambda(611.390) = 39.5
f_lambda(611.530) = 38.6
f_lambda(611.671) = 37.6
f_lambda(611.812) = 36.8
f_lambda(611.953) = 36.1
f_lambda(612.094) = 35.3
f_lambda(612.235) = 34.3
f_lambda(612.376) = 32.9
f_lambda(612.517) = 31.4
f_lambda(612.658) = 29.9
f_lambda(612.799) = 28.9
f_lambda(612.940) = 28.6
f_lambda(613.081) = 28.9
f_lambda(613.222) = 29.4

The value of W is 0.04 mag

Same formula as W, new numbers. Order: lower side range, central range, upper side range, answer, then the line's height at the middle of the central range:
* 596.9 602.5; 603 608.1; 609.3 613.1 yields -0.10 mag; 35.5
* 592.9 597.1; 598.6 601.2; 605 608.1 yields 0.06 mag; 36.6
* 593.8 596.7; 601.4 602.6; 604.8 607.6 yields 0.07 mag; 37.2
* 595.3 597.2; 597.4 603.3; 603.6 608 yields 0.04 mag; 36.5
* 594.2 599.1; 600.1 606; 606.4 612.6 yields -0.01 mag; 36.6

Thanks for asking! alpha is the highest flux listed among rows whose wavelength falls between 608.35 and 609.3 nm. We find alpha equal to 45.4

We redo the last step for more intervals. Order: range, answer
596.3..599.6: 35.3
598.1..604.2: 39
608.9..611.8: 40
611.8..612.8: 36.8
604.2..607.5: 42.6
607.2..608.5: 45.8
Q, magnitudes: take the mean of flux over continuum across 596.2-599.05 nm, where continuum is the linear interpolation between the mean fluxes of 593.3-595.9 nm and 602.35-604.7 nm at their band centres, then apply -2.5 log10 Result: 0.04 mag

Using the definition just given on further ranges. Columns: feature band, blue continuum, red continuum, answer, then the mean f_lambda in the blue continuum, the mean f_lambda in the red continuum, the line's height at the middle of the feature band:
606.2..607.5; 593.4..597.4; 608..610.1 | 0.05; 35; 40.2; 39.4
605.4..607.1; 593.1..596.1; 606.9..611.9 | 0.02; 35.1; 39.3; 38.4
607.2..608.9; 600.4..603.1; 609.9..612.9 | -0.16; 35.1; 36.5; 36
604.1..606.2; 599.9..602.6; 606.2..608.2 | -0.07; 34.8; 38.8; 37.4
